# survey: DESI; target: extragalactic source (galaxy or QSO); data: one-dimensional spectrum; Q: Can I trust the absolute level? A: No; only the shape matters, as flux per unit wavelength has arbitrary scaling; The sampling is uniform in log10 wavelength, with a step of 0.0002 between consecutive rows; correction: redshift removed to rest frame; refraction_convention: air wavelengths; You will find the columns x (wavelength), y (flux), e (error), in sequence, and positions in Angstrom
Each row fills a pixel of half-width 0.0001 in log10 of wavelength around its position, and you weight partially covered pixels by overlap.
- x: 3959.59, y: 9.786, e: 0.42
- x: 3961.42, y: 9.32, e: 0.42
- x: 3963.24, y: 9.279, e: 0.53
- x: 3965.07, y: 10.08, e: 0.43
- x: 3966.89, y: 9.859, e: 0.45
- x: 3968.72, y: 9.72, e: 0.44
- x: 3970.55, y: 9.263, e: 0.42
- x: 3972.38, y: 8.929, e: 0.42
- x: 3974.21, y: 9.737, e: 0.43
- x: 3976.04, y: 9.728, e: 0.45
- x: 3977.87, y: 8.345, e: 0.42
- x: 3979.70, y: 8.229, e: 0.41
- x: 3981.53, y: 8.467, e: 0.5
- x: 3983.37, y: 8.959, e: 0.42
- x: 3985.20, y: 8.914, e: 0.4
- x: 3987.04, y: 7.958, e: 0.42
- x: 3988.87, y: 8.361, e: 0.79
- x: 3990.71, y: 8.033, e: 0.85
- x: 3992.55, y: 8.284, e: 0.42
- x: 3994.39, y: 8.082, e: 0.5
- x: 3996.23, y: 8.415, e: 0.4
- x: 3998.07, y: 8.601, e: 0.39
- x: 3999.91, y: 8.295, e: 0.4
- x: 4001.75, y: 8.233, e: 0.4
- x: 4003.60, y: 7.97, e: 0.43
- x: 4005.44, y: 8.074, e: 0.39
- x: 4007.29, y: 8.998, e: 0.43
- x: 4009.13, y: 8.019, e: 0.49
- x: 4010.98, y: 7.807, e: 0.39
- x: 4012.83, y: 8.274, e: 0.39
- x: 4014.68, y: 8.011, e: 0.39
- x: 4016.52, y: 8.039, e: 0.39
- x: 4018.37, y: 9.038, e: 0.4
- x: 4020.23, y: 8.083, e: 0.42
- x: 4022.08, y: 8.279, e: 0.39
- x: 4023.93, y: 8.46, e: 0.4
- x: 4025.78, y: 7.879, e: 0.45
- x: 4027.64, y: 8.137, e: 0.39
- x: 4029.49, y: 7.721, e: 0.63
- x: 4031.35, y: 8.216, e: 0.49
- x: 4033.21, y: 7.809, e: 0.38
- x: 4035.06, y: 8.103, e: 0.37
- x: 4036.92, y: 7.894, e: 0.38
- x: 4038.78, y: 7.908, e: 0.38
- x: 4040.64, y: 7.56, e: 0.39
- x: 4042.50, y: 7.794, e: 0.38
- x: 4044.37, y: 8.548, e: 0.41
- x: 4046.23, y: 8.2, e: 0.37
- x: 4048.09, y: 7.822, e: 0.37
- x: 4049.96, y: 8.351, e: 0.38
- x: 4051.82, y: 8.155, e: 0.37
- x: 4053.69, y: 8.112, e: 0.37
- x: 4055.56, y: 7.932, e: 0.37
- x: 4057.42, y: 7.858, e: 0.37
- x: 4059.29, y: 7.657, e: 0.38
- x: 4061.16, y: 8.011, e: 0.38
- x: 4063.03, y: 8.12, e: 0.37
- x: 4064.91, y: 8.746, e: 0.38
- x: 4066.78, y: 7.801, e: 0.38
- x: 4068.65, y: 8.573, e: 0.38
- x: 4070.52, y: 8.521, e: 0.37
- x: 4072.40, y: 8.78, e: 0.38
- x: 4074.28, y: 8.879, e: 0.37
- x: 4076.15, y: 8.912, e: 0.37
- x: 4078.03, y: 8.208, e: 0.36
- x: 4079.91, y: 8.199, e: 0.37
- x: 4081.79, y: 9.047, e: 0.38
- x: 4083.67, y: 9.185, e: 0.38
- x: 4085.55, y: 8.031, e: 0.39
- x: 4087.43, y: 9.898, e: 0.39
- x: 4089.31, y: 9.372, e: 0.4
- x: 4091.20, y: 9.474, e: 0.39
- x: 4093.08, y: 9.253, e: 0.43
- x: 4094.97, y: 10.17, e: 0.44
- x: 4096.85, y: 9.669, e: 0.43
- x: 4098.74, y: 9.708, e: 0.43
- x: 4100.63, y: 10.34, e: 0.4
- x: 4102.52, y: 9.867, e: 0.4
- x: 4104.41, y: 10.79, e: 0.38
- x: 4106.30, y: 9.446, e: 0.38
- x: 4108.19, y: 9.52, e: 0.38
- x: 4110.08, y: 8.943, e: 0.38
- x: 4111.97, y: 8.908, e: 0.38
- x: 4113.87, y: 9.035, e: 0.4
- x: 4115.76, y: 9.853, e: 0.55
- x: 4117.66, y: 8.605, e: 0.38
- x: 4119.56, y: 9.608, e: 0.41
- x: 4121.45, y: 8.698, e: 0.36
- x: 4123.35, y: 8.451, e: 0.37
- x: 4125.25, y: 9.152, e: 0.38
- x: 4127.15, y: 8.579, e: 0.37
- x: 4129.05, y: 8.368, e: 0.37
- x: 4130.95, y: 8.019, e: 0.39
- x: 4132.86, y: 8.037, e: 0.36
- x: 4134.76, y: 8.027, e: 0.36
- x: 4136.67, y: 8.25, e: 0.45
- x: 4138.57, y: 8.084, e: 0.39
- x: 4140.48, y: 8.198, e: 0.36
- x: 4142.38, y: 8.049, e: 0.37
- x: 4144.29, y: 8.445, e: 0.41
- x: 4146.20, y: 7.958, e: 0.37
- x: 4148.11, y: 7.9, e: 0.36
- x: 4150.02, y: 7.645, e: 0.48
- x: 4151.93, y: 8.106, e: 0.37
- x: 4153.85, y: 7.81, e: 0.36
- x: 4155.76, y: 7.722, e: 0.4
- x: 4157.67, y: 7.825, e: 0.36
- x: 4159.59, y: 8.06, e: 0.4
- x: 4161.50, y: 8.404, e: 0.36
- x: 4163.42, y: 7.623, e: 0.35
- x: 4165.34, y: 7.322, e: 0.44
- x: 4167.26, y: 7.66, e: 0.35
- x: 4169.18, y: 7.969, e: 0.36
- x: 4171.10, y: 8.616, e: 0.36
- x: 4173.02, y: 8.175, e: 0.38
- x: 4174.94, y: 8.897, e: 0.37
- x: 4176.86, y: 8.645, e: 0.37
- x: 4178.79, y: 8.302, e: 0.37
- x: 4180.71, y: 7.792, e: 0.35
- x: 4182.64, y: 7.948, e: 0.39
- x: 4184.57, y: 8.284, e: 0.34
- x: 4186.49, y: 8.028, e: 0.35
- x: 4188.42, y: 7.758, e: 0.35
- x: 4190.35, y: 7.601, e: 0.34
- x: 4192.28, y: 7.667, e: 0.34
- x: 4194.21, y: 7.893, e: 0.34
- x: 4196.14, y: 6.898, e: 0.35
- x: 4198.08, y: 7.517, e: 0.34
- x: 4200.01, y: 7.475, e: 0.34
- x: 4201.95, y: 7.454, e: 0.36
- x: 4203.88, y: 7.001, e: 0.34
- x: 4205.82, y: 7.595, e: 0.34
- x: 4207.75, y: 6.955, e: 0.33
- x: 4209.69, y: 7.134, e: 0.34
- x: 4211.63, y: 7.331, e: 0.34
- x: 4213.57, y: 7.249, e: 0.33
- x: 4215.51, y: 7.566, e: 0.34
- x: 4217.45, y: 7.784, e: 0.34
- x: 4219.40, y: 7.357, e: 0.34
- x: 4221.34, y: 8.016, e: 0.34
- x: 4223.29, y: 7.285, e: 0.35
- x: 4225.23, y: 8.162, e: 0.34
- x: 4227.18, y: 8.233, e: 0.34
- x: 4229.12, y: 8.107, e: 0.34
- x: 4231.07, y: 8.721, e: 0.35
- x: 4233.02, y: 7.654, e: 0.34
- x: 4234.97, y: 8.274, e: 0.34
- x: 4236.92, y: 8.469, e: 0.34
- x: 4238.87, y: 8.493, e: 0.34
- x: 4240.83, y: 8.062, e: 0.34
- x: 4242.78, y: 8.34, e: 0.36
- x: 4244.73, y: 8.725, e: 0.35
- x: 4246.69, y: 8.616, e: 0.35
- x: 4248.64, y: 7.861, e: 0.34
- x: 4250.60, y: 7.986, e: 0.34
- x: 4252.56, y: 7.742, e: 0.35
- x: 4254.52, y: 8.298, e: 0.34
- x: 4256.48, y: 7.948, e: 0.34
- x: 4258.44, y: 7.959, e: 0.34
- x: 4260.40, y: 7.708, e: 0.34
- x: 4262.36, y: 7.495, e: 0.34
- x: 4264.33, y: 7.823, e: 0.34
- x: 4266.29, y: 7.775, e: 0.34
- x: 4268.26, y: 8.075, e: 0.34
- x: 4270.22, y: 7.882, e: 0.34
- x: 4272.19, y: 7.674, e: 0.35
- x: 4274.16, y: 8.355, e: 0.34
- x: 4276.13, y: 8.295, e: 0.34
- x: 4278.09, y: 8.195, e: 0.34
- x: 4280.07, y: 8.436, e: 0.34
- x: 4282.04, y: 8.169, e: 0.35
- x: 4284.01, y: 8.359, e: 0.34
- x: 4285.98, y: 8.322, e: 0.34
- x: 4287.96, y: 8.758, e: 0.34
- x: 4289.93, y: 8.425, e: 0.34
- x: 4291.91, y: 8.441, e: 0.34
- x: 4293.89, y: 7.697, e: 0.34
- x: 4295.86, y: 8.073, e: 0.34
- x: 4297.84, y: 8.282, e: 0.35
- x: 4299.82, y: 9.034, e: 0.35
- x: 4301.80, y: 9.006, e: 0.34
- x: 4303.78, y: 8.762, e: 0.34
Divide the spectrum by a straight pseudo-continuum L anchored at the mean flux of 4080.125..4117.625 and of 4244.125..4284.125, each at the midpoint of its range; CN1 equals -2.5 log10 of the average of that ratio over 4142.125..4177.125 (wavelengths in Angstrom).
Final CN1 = 0.12 mag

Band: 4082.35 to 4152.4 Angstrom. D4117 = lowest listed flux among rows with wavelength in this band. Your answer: 7.645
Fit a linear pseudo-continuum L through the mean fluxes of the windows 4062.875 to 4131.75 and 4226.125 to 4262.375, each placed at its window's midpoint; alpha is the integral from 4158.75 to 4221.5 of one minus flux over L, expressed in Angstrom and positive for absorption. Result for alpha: 5.5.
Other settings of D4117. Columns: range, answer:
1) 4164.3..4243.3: 6.898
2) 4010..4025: 7.807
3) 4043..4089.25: 7.657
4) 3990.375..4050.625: 7.56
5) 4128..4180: 7.322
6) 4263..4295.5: 7.674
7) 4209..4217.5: 7.134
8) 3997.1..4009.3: 7.97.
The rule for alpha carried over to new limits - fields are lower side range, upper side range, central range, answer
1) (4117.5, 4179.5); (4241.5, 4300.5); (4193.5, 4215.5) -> 2.3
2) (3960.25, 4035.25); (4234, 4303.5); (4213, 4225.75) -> 1.0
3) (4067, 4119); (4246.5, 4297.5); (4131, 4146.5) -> 1.4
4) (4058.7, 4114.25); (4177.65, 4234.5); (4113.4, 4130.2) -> -0.5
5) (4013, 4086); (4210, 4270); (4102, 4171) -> -3.0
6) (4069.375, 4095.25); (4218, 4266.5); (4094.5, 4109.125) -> -1.8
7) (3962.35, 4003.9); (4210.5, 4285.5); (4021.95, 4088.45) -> 2.4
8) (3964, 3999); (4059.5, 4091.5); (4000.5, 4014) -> 0.9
